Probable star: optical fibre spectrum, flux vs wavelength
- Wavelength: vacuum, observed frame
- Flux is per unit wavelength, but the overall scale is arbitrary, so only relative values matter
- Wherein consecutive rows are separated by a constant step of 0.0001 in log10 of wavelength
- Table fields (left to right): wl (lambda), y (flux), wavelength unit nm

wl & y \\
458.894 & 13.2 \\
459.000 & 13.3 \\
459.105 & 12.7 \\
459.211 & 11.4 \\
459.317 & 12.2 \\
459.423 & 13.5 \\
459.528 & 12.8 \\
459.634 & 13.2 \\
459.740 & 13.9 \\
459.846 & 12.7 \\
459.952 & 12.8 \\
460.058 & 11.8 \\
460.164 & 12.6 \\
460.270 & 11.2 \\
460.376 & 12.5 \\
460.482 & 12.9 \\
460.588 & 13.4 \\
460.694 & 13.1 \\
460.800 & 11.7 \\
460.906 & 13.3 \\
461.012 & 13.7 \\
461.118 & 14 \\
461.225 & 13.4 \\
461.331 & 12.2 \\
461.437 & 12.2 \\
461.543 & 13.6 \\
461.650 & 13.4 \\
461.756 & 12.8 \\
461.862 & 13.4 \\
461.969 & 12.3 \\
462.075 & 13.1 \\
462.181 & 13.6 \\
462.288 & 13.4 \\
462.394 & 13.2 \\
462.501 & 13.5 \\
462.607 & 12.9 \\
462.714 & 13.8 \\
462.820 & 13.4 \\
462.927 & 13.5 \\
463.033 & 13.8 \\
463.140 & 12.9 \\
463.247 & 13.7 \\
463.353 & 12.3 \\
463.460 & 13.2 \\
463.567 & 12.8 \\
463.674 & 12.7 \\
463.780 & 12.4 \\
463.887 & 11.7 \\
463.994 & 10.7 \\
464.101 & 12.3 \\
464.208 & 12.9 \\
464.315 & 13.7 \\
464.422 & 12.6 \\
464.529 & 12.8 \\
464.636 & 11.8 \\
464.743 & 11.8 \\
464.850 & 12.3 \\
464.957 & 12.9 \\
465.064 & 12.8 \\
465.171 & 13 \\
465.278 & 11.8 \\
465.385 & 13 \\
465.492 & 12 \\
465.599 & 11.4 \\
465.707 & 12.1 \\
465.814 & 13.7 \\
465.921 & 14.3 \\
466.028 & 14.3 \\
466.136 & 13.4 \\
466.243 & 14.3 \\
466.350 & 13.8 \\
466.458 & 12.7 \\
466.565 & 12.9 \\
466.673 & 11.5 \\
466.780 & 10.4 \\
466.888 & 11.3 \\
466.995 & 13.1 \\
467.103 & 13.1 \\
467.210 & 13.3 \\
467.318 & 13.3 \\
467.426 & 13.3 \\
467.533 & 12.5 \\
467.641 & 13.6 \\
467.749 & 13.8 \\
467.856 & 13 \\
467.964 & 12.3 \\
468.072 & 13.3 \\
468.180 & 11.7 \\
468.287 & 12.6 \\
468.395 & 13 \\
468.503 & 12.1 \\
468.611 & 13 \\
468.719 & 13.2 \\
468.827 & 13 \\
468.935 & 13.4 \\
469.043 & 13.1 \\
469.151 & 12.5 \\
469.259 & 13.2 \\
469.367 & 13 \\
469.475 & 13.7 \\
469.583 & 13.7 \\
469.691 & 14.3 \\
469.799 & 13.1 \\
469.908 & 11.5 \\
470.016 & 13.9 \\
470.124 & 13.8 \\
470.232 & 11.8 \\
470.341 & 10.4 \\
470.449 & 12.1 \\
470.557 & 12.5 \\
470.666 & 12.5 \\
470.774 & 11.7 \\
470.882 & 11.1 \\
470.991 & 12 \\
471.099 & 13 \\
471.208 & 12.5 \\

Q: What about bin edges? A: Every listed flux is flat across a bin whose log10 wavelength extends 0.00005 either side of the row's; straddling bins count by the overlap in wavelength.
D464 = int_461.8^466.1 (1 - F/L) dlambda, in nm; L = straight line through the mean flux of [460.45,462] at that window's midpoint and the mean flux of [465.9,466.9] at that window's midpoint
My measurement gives 0.04 nm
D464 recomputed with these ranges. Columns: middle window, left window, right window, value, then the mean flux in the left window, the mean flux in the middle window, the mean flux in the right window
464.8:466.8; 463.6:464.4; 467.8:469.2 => -0.044 nm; 12.4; 12.8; 12.8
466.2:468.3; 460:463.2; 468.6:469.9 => 0.060 nm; 13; 12.8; 13.2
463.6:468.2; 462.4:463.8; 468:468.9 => 0.087 nm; 13.2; 12.7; 12.7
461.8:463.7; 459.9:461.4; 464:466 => -0.078 nm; 12.8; 13.2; 12.6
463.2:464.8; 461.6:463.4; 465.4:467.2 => 0.071 nm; 13.2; 12.5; 12.8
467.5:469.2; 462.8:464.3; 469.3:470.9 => -0.029 nm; 12.7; 12.9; 12.6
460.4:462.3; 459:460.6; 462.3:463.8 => -0.025 nm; 12.6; 13.1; 13.2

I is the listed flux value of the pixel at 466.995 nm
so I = 13.1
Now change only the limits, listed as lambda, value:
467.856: 13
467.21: 13.3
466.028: 14.3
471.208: 12.5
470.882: 11.1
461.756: 12.8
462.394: 13.2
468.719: 13.2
